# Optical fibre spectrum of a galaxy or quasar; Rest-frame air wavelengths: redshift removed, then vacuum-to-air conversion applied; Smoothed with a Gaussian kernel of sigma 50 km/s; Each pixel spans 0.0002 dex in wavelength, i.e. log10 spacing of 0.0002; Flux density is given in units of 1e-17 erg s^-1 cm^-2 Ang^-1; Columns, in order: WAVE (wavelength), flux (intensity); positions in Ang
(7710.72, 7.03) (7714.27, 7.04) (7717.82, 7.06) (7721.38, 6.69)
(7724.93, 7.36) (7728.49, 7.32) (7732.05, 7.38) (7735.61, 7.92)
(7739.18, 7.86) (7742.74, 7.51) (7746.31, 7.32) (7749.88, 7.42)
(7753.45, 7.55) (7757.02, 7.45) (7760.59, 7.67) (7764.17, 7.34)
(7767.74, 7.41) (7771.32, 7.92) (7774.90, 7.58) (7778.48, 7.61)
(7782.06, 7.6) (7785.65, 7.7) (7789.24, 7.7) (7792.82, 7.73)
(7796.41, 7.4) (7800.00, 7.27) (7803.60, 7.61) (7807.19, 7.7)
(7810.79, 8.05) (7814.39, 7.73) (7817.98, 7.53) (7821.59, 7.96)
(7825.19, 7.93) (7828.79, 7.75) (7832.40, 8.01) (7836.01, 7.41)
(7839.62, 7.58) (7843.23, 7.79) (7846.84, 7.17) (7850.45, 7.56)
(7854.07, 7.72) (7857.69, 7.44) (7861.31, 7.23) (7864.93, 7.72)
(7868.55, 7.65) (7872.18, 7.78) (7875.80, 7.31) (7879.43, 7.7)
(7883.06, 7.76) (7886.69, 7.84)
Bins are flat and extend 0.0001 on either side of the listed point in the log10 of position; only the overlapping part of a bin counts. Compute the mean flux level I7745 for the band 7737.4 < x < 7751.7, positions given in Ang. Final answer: 7.53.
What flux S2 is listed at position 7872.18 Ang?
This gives 7.78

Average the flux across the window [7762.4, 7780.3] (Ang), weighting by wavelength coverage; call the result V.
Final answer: 7.58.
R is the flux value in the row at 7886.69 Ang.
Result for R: 7.84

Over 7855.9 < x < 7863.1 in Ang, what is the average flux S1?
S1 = 7.33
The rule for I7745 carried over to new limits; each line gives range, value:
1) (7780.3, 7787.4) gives 7.64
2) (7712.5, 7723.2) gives 6.94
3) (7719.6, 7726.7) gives 7.03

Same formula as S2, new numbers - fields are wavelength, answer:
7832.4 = 8.01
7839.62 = 7.58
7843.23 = 7.79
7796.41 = 7.4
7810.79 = 8.05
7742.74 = 7.51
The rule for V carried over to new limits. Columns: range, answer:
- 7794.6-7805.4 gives 7.43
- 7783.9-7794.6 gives 7.71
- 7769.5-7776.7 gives 7.75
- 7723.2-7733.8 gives 7.35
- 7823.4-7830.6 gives 7.84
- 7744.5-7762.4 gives 7.48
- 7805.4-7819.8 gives 7.75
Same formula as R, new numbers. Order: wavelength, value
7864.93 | 7.72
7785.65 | 7.7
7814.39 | 7.73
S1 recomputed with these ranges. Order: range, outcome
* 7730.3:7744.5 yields 7.67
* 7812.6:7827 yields 7.79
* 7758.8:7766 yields 7.51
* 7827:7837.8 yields 7.72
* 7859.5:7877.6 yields 7.54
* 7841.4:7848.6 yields 7.49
